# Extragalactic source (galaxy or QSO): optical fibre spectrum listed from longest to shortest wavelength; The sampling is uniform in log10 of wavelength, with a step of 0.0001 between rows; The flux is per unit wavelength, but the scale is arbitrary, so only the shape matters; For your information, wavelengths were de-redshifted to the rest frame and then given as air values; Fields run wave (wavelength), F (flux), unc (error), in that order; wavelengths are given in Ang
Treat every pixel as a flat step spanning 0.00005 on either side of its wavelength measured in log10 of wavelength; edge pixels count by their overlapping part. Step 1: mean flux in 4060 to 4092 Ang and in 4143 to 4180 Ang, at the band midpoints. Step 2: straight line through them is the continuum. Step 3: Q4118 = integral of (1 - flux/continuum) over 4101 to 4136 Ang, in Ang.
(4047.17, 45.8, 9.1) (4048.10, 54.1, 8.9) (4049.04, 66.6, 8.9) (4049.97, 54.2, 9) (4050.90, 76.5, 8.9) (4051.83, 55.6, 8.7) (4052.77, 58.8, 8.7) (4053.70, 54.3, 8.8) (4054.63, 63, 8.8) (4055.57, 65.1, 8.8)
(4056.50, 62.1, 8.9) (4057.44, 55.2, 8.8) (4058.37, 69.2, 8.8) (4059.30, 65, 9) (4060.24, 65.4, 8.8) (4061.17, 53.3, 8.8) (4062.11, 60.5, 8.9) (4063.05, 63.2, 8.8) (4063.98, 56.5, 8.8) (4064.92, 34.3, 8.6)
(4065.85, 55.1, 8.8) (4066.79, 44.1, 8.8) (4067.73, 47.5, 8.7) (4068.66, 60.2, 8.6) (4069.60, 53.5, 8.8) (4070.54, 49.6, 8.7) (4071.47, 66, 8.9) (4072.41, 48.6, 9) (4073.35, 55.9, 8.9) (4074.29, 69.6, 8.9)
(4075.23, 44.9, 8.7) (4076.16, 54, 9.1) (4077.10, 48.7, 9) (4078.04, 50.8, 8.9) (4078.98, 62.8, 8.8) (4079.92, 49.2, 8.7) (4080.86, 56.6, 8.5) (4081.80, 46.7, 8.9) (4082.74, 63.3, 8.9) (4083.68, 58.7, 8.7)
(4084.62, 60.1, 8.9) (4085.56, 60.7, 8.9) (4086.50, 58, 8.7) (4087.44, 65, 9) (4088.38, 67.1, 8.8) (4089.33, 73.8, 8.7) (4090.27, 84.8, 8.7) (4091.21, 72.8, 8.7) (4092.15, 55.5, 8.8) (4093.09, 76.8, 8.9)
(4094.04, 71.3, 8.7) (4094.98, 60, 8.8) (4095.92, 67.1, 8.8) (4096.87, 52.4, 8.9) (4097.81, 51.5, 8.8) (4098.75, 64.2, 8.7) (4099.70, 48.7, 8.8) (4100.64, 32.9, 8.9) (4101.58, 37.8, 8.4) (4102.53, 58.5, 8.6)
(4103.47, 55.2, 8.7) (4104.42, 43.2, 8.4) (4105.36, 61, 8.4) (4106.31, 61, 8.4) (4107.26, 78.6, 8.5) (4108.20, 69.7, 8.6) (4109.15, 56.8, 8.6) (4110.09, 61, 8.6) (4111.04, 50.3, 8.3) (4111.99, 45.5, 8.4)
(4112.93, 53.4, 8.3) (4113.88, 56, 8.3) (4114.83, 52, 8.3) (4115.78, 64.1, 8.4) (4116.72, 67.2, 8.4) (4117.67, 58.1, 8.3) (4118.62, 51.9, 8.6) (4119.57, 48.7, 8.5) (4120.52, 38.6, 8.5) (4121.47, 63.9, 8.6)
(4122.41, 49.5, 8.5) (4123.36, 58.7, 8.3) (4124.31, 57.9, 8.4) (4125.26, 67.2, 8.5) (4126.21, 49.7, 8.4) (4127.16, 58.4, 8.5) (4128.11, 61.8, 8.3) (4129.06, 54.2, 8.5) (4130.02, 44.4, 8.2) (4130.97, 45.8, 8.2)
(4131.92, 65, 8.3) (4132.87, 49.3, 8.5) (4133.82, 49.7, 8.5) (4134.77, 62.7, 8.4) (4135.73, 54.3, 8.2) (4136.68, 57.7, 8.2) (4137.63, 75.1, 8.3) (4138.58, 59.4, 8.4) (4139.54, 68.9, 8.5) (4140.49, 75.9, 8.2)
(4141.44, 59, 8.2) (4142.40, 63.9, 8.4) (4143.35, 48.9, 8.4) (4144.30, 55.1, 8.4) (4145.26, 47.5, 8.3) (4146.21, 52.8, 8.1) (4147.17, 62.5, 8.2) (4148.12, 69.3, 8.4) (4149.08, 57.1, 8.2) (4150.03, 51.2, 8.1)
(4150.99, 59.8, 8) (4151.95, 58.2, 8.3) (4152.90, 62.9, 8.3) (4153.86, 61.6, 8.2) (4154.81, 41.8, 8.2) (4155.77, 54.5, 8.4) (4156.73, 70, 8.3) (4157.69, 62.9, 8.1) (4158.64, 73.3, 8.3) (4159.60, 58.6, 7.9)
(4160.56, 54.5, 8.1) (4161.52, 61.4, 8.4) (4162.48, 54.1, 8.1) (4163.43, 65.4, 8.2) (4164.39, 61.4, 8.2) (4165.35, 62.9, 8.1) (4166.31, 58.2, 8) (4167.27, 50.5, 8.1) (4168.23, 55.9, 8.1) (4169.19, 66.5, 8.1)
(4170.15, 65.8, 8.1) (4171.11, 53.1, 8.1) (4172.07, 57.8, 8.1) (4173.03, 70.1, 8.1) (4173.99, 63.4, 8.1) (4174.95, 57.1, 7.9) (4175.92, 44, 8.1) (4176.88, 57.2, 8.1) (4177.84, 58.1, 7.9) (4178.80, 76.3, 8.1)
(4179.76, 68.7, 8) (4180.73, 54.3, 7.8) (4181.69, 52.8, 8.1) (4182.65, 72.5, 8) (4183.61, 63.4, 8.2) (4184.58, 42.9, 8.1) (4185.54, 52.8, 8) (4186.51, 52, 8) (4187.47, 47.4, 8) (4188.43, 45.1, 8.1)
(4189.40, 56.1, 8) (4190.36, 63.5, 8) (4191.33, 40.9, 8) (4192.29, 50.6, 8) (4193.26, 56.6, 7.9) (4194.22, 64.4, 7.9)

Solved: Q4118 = 1.7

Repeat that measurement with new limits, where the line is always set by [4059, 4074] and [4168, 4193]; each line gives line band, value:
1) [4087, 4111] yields -2.27 Ang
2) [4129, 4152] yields -0.62 Ang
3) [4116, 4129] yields -0.07 Ang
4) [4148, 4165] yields -0.88 Ang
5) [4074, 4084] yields 0.09 Ang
